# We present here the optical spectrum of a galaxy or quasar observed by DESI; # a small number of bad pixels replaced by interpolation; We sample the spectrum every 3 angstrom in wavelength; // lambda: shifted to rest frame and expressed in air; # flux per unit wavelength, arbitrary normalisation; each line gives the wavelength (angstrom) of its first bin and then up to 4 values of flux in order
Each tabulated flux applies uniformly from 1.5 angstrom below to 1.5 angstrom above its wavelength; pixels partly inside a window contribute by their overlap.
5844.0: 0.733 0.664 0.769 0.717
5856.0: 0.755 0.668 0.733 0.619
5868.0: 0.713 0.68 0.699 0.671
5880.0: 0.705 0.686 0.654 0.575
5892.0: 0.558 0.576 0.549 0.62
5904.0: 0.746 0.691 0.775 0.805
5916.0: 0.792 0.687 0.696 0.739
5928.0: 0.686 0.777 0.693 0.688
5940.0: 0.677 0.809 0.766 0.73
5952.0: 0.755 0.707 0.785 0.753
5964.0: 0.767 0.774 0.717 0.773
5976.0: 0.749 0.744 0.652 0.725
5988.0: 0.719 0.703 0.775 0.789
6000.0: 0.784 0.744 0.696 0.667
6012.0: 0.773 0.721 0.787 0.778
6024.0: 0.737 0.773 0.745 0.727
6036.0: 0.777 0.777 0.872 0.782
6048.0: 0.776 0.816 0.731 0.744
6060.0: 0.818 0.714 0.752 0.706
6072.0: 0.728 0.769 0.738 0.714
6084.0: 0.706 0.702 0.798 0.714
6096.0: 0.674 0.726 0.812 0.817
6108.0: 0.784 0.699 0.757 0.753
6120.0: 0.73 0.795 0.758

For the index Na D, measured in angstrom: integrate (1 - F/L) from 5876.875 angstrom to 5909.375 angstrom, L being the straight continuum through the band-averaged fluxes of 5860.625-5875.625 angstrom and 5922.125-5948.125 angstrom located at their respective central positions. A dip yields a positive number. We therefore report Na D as 2.8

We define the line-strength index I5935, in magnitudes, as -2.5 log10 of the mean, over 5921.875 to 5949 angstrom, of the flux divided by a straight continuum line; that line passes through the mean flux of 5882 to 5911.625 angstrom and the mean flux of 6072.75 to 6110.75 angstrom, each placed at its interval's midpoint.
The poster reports -0.101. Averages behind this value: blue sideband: 0.643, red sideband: 0.744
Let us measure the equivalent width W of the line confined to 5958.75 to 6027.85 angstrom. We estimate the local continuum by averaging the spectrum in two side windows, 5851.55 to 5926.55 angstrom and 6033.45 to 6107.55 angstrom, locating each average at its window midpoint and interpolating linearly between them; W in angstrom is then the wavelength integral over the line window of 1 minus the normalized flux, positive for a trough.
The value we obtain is -1.69 angstrom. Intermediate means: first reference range 0.684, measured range 0.744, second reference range 0.757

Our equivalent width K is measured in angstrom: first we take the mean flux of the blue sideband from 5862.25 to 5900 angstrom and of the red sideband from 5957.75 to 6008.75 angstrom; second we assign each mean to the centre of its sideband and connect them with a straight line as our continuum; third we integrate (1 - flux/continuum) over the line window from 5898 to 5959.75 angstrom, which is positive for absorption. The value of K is -3.4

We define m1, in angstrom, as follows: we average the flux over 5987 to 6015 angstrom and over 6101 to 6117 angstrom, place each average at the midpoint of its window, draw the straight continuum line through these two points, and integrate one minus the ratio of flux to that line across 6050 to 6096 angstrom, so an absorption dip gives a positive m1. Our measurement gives 1.2 angstrom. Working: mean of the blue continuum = 0.738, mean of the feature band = 0.74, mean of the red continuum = 0.771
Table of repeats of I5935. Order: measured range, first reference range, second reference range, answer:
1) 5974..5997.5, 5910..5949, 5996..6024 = 0.02 mag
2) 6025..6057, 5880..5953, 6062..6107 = -0.07 mag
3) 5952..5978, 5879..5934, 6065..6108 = -0.08 mag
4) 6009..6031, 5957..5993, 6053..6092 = -0.02 mag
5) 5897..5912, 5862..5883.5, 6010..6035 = 0.02 mag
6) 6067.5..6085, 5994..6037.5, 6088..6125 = 0.04 mag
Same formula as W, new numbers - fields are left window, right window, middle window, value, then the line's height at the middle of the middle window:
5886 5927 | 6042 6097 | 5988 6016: -0.8 angstrom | 0.718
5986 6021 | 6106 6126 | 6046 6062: -0.6 angstrom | 0.748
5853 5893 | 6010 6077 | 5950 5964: -0.7 angstrom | 0.718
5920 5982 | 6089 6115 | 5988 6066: -1.5 angstrom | 0.745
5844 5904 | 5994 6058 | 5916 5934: -0.6 angstrom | 0.699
